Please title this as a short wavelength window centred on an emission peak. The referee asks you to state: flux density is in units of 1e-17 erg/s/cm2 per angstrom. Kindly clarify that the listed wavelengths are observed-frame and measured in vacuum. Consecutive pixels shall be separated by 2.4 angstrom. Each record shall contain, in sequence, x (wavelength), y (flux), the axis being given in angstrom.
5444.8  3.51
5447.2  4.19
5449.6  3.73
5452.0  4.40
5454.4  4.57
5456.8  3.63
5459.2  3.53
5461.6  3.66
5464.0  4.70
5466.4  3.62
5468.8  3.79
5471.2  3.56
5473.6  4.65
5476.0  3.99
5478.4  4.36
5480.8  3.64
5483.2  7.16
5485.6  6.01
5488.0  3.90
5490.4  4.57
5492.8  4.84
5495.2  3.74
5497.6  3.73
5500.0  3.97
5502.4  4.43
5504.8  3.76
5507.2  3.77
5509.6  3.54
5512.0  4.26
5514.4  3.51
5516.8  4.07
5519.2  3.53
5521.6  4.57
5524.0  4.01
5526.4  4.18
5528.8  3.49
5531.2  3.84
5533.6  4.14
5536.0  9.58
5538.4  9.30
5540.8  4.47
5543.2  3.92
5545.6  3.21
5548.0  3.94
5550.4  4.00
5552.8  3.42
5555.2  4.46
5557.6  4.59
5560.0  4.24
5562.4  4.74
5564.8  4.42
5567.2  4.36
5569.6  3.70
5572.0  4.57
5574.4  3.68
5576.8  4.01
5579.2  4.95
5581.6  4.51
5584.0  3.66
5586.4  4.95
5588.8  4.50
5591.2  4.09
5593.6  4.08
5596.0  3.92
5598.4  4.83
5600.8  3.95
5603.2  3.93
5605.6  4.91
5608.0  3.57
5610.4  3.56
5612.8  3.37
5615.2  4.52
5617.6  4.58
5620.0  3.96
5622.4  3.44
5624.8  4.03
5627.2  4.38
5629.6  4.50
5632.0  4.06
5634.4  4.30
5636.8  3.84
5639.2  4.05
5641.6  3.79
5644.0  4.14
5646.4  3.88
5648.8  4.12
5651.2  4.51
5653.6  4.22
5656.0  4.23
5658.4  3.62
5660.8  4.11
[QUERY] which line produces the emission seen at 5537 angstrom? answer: [O III] 5007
